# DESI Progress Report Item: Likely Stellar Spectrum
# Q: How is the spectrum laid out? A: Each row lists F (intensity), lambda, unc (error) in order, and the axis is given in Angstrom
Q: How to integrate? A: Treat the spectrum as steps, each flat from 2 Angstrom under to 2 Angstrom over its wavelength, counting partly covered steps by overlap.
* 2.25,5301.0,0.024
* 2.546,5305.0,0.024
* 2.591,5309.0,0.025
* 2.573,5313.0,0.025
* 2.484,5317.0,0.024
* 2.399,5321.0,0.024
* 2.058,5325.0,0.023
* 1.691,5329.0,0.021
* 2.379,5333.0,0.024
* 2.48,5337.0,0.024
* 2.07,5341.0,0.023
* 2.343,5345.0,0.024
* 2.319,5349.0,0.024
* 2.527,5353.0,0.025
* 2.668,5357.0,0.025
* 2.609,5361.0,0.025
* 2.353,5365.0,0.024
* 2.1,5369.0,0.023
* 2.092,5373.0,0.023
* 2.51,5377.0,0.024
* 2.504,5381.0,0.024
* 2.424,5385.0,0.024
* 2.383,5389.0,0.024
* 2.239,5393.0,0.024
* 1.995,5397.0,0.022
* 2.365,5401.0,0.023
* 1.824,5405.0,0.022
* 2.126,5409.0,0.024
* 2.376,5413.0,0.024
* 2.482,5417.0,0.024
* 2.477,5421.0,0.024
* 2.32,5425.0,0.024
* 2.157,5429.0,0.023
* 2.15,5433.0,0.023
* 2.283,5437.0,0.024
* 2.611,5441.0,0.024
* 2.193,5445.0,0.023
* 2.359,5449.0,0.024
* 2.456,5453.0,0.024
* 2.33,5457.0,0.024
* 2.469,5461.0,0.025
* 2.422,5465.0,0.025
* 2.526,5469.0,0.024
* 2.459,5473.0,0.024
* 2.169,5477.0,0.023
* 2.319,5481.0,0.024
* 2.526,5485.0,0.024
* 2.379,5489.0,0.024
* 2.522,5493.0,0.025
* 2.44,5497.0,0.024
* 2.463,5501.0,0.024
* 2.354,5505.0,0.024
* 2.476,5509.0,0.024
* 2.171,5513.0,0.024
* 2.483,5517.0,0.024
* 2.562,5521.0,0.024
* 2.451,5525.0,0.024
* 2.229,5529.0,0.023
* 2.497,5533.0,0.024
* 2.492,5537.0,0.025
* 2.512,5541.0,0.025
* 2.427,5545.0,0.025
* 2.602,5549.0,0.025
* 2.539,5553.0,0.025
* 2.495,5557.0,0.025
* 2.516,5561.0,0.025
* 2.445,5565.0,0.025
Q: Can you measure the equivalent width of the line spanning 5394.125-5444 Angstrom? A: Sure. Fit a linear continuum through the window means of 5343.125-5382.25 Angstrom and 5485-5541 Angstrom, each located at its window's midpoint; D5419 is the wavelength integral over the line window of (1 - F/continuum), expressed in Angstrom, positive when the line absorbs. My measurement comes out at 3.1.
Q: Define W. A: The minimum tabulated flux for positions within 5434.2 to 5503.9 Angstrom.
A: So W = 2.169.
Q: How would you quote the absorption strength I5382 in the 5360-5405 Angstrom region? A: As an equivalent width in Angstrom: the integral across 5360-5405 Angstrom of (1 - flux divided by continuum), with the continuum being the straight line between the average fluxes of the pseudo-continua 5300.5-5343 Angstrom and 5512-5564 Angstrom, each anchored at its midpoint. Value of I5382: 1.26 Angstrom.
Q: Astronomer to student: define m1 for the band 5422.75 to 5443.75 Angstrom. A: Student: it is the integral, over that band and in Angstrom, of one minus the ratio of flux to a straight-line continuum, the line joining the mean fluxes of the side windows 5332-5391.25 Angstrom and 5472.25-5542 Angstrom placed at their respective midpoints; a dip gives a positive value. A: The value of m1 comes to 0.8 Angstrom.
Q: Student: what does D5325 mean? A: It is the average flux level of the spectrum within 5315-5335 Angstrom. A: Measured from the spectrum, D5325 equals 2.2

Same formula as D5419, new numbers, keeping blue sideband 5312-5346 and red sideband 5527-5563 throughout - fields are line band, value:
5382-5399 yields 0.37 Angstrom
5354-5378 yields -0.92 Angstrom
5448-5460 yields -0.01 Angstrom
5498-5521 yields 0.35 Angstrom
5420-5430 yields 0.18 Angstrom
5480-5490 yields 0.00 Angstrom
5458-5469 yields -0.24 Angstrom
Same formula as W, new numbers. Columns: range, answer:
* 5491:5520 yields 2.171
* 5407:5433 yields 2.126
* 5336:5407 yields 1.824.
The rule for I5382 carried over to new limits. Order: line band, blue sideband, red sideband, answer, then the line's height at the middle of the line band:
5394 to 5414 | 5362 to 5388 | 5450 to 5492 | 2.0 Angstrom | 2.36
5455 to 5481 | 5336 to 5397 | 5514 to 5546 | 0.3 Angstrom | 2.42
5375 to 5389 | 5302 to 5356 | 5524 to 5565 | -0.5 Angstrom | 2.38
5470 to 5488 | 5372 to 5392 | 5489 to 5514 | 0.2 Angstrom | 2.41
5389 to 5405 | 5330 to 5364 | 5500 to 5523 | 1.5 Angstrom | 2.41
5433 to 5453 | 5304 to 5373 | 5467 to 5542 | 0.4 Angstrom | 2.4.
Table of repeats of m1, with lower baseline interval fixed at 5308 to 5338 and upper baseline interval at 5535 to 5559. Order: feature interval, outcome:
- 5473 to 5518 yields 1.4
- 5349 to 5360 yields -0.9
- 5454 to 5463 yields 0.1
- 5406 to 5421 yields 0.5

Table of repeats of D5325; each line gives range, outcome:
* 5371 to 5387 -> 2.38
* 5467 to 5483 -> 2.37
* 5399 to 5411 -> 2.1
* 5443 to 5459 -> 2.33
